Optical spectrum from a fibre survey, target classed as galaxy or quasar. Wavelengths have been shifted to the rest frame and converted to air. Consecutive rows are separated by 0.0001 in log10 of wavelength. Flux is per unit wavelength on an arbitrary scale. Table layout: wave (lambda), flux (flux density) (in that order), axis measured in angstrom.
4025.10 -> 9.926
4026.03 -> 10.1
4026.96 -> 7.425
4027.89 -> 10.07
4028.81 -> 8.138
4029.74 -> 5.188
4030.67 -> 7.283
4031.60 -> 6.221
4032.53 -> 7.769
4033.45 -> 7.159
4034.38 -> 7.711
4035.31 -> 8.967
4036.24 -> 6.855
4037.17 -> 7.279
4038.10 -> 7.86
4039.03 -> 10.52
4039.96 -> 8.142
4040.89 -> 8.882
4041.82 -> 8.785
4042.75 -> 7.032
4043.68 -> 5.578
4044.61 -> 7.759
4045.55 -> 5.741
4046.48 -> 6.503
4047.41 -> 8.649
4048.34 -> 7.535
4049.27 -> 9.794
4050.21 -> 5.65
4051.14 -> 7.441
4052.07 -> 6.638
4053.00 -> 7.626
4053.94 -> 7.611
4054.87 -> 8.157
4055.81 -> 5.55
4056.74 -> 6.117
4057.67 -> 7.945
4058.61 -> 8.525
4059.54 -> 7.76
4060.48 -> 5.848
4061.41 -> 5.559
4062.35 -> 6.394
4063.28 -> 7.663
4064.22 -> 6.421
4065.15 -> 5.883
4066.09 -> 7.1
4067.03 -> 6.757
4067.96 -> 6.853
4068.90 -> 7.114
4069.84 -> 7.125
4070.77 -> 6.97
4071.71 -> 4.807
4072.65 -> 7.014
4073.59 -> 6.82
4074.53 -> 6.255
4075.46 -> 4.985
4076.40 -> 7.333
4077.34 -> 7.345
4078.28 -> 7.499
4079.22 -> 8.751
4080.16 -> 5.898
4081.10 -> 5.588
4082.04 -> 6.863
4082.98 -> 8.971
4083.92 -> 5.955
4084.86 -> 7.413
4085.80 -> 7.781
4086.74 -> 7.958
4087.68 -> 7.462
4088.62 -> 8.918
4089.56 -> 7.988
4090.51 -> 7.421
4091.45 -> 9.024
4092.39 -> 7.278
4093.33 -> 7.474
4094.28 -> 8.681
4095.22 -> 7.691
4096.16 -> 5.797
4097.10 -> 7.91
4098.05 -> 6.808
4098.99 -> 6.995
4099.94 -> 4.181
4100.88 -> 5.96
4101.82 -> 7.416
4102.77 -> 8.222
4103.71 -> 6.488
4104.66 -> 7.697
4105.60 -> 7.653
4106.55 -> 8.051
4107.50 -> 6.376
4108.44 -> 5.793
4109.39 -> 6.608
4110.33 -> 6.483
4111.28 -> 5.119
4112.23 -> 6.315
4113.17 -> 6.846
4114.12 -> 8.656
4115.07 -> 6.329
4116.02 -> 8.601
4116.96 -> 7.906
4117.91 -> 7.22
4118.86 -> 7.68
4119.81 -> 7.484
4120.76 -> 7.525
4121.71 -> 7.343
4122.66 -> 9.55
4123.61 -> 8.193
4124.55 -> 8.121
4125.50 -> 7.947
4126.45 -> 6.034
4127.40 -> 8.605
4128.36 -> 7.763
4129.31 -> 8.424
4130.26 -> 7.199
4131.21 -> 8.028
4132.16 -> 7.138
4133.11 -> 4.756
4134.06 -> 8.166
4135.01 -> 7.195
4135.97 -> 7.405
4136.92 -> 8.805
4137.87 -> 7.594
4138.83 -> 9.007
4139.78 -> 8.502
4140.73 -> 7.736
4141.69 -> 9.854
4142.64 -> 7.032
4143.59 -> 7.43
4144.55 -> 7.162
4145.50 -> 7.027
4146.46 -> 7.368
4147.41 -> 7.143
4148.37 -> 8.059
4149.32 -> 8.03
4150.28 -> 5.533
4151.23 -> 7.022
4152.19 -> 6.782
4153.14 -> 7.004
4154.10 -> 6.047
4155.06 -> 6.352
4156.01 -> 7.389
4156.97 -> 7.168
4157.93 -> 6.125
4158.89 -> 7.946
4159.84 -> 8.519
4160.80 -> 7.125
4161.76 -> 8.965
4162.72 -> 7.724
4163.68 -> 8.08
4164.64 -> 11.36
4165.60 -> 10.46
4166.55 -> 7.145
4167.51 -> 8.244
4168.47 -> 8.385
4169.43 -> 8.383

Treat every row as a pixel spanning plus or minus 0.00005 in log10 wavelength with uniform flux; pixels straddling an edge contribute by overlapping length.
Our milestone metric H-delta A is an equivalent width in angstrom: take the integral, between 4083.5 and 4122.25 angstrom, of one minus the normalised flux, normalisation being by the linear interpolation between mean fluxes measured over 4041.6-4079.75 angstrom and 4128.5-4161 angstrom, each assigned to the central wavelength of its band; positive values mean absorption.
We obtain -0.2 angstrom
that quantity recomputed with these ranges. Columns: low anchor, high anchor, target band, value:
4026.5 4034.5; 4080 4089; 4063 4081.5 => 1.61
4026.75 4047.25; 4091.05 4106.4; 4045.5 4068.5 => 1.31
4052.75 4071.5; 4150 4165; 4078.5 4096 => -1.32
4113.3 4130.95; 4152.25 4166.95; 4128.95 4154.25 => 1.05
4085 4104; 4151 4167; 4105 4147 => 0.30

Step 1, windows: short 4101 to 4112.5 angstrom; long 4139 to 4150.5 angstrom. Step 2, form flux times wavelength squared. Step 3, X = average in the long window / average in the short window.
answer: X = 1.1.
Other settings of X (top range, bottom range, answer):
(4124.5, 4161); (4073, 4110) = 1.07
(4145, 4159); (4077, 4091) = 0.97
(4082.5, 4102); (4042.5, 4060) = 1.04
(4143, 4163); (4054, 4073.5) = 1.11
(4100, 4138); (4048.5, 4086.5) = 1.08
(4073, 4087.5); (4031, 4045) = 0.93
